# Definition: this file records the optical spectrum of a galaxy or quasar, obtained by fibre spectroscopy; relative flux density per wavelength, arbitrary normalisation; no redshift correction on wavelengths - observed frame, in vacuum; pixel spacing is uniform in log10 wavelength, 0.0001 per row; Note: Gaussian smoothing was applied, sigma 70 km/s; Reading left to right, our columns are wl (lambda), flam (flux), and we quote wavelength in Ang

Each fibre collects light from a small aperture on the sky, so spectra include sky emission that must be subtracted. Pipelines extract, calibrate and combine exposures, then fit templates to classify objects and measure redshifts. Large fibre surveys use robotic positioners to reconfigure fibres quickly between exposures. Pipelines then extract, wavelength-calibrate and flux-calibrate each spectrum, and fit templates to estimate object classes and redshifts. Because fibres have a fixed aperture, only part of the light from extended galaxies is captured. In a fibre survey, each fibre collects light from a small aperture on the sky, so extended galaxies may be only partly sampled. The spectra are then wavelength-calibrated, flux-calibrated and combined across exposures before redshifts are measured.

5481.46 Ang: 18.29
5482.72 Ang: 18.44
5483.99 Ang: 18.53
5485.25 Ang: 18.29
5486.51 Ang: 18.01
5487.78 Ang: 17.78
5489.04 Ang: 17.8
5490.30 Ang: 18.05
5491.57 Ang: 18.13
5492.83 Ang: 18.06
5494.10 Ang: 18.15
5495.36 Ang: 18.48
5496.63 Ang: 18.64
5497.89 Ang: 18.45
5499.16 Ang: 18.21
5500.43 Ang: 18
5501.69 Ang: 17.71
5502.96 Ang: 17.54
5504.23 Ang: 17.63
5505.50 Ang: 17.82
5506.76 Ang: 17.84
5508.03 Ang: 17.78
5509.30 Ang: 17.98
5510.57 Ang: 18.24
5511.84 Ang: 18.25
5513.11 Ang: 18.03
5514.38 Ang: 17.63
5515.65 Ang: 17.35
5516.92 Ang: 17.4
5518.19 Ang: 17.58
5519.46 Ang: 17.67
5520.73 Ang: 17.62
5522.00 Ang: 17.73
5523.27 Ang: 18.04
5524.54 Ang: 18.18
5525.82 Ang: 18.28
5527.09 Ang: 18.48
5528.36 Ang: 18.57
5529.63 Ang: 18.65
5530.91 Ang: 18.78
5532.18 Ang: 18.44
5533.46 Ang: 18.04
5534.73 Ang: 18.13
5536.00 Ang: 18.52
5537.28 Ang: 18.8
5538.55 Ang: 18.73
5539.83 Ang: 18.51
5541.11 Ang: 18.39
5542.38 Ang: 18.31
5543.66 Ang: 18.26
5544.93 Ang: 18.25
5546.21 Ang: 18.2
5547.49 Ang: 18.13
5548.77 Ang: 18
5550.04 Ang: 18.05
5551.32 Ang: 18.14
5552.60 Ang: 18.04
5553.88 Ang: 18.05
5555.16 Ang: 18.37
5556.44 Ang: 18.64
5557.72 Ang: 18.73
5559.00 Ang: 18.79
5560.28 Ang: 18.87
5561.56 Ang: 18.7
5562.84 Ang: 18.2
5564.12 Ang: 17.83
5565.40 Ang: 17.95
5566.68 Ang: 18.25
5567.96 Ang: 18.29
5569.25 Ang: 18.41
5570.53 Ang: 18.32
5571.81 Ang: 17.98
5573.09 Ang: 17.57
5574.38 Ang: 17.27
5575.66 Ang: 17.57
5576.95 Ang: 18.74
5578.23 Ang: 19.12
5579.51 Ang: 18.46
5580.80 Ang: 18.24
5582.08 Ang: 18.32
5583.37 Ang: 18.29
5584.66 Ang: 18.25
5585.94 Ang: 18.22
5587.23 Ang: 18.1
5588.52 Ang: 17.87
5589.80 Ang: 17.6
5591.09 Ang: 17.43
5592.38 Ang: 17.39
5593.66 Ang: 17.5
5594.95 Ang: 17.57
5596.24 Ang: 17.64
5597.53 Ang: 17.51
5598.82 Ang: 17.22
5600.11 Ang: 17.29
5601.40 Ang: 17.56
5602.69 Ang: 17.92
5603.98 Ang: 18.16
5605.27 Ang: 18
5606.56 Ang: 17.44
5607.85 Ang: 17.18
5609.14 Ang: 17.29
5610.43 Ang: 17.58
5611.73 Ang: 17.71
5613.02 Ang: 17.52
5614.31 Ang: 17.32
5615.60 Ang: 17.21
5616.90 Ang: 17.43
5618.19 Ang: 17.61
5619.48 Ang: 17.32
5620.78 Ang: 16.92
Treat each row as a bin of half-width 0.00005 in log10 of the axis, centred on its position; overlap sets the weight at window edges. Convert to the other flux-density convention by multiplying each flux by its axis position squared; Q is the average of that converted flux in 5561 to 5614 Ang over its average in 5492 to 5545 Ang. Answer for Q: 1.01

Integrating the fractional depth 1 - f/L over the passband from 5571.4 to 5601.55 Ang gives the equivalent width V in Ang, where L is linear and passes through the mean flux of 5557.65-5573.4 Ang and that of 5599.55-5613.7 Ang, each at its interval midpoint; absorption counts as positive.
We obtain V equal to 0.1 Ang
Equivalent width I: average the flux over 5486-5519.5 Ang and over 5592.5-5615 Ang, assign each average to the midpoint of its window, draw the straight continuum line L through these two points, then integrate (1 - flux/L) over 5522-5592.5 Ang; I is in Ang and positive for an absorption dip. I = -2.1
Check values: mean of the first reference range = 17.9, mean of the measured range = 18.3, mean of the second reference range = 17.6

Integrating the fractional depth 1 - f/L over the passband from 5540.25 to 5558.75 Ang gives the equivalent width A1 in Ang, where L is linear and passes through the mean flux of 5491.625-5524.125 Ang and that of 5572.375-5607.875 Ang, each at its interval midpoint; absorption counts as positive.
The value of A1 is -0.40 Ang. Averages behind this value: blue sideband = 17.9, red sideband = 17.8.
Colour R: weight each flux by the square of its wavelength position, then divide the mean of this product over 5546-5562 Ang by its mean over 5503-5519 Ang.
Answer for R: 1.0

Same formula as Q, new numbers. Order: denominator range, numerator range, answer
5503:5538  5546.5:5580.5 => 1.03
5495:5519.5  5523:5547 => 1.04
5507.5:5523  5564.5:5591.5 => 1.04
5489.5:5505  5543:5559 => 1.03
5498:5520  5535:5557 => 1.04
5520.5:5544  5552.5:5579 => 1.01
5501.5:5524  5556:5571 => 1.06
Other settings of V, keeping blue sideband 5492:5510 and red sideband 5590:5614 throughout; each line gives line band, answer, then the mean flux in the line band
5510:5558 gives -0.86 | 18.2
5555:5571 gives -0.62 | 18.4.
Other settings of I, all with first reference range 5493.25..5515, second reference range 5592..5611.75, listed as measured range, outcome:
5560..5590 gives -0.9 Ang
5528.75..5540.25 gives -0.4 Ang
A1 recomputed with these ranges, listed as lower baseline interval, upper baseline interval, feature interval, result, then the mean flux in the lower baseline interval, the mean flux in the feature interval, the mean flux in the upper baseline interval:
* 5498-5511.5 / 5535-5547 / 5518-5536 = 0.04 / 17.9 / 18.2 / 18.4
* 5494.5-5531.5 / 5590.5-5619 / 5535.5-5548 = -0.38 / 18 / 18.4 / 17.5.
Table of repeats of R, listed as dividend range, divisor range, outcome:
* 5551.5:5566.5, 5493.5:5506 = 1.04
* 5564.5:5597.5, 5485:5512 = 1.03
